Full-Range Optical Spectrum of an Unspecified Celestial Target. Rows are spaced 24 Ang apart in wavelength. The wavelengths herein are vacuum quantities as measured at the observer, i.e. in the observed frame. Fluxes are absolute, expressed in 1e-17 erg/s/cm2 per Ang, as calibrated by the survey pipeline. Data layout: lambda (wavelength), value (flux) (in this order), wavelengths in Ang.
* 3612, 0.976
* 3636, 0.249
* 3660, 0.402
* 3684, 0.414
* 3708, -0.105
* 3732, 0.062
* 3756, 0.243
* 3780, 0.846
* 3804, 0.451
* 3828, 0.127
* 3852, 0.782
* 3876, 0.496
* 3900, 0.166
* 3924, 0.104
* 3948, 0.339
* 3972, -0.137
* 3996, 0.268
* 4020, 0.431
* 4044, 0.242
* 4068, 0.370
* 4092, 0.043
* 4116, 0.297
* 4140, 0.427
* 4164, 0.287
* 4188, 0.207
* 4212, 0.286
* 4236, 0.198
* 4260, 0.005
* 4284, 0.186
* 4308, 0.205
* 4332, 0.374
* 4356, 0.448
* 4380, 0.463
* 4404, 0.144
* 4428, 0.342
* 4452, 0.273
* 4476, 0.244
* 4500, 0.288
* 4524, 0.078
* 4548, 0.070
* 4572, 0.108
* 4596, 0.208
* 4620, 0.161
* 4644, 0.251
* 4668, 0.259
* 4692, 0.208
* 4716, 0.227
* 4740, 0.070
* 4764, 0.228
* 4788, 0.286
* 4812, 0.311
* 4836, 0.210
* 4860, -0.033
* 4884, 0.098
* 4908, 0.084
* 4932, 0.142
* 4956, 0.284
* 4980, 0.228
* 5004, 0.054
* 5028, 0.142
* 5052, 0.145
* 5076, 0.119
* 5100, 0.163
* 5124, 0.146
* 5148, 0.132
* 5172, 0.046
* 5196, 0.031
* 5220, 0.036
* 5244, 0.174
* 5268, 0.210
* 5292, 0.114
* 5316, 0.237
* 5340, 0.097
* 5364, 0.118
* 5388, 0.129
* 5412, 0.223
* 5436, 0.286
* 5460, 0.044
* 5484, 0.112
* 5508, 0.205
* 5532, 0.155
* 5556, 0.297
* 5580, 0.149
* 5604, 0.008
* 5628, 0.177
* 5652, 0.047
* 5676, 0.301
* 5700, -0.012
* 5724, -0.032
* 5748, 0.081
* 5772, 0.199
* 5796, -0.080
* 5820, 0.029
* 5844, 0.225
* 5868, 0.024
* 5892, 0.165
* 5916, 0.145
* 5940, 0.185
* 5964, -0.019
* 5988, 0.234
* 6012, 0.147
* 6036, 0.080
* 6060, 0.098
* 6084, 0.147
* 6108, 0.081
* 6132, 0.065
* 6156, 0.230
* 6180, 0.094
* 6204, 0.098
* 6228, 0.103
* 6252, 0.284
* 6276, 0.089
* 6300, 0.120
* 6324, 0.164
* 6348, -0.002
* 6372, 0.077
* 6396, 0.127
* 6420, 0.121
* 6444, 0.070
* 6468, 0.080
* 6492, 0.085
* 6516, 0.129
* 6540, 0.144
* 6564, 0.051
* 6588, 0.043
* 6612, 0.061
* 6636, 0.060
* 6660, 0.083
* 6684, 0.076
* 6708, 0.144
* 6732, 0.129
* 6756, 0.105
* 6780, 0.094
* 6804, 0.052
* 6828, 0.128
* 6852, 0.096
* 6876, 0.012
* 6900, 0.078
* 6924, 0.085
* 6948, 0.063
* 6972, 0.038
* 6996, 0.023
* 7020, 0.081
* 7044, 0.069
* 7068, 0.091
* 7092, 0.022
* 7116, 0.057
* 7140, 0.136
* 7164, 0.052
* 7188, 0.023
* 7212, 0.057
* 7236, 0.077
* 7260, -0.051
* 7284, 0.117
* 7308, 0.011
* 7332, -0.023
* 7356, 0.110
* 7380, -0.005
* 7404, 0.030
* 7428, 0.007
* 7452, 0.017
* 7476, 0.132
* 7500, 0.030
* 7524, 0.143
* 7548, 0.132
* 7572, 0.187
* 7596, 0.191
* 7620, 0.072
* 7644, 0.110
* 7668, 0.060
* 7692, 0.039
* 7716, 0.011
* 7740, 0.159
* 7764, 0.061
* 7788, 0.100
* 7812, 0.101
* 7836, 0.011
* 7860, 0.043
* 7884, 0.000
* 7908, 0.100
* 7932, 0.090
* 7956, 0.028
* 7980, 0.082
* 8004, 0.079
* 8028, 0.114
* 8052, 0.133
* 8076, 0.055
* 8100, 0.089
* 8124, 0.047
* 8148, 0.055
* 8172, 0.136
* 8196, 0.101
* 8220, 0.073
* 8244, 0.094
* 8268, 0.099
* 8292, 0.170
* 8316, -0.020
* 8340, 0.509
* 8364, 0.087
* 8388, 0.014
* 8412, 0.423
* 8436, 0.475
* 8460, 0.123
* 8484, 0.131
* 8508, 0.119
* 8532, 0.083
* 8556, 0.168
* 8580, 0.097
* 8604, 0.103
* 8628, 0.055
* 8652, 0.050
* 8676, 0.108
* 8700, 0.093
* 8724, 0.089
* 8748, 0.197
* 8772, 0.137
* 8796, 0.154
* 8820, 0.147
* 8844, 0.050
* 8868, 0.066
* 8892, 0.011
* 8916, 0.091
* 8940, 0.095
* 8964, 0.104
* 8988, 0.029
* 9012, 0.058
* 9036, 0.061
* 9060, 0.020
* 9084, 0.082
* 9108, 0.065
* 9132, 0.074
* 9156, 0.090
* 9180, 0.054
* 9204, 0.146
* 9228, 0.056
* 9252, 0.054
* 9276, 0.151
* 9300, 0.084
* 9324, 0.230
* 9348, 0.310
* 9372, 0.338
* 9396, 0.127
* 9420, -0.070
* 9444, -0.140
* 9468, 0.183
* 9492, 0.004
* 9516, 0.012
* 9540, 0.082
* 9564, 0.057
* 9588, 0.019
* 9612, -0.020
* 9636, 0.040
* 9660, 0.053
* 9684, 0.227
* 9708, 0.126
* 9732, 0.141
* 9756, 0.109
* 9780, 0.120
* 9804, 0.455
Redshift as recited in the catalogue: 1.26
